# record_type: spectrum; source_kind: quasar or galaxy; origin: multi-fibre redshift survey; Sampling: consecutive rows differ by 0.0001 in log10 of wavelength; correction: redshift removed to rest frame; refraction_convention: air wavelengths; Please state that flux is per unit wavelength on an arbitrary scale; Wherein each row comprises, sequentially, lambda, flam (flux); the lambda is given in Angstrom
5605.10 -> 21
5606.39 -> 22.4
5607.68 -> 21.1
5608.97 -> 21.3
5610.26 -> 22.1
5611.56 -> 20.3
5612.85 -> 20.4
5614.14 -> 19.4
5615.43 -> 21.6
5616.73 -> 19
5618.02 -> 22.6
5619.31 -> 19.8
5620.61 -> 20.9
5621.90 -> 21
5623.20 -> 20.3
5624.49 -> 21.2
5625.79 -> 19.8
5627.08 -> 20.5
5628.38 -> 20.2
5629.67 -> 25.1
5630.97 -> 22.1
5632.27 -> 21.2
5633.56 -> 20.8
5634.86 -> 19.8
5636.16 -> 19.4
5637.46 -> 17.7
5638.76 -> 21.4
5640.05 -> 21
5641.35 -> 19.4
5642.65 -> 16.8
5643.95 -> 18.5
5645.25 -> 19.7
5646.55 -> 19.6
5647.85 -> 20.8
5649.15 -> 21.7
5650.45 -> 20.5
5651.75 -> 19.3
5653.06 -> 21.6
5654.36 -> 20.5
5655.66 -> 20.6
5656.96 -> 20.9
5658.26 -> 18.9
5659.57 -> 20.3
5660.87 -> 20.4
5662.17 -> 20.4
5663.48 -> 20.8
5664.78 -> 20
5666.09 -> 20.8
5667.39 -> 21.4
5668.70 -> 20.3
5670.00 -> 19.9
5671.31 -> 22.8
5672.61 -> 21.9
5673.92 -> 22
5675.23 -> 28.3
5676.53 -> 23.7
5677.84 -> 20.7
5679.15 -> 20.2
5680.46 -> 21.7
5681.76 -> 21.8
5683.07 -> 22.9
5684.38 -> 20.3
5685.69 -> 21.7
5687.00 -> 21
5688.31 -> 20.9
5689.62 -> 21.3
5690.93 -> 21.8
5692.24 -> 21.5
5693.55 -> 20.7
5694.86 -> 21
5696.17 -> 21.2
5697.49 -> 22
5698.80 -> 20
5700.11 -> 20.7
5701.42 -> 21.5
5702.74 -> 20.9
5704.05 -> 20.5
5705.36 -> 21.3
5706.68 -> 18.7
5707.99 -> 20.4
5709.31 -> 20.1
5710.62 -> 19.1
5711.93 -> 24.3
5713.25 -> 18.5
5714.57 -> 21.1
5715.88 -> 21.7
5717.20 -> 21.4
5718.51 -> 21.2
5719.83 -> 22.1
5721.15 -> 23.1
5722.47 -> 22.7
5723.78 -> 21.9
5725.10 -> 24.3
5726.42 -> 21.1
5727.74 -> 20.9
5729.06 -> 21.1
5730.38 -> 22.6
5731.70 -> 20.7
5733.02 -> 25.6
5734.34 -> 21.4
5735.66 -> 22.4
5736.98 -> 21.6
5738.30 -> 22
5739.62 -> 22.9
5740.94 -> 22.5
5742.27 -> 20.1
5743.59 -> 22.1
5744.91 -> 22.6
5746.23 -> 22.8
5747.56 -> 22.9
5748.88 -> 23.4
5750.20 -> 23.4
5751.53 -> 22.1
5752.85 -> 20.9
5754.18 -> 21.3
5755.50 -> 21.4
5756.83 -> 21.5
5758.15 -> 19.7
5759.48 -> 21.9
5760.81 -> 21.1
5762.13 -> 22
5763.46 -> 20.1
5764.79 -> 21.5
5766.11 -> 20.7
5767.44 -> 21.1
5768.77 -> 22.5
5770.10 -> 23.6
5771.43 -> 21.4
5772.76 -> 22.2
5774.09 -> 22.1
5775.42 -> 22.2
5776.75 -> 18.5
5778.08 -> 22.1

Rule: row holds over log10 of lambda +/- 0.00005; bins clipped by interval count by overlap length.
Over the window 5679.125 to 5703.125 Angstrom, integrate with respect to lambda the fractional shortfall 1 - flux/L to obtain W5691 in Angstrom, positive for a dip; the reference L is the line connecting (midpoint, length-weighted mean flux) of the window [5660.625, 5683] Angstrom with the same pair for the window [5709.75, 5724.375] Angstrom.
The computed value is 0.40 Angstrom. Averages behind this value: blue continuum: 21.7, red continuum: 21.5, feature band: 21.2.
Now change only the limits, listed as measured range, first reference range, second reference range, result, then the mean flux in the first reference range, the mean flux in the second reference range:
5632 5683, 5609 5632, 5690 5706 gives 0.7 Angstrom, 21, 21.1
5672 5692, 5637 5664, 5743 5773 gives -1.4 Angstrom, 20.1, 21.8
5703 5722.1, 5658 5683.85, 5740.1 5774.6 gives 0.6 Angstrom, 21.5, 21.8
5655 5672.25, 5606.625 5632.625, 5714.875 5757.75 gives 0.7 Angstrom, 21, 22.1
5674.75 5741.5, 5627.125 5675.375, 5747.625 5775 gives -1.3 Angstrom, 20.6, 21.7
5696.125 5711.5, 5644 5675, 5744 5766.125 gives 0.5 Angstrom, 20.7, 21.8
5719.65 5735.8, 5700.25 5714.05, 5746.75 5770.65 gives -1.0 Angstrom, 20.5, 21.7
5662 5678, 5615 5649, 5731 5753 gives -0.6 Angstrom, 20.4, 22.4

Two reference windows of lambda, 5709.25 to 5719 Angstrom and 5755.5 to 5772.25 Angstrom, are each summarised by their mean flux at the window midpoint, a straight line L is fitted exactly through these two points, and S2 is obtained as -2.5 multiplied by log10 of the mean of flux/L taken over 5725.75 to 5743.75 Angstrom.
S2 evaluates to -0.038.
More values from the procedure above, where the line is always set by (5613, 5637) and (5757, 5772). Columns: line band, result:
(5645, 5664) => 0.03 mag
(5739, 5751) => -0.06 mag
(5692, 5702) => 0.00 mag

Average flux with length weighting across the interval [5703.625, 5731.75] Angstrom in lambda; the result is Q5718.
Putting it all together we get 21.3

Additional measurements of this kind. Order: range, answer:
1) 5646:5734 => 21.3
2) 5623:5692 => 20.9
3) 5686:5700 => 21.1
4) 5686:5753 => 21.6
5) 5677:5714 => 21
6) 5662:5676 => 21.8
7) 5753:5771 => 21.4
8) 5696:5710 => 20.6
